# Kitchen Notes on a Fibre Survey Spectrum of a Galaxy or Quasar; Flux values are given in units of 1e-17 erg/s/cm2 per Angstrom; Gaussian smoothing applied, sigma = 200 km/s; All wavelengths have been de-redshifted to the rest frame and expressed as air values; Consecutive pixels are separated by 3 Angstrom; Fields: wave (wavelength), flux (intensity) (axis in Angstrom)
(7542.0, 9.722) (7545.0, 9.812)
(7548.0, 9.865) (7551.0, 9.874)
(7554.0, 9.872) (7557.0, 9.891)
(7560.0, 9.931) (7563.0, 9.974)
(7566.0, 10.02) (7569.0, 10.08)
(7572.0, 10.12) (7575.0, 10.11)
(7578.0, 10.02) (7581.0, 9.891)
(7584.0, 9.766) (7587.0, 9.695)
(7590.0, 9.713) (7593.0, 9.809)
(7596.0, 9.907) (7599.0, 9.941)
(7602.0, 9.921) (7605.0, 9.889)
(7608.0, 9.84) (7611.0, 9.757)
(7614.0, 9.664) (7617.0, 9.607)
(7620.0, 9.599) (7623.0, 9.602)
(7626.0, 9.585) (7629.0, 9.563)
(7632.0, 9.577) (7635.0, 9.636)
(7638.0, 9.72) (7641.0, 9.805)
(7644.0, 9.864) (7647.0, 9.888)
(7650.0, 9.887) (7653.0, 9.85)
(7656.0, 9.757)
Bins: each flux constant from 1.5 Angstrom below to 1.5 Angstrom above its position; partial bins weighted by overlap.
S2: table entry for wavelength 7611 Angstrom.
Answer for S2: 9.757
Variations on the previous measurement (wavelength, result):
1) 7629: 9.563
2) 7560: 9.931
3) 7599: 9.941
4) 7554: 9.872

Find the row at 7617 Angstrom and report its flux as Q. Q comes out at 9.607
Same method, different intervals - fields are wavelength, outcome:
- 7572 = 10.12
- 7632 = 9.577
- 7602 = 9.921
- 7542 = 9.722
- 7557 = 9.891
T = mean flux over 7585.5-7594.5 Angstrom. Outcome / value 9.74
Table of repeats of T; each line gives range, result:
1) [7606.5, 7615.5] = 9.75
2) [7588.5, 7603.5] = 9.86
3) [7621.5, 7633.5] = 9.58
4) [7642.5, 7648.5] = 9.88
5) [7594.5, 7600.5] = 9.92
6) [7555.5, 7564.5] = 9.93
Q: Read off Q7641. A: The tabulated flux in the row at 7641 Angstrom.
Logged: 9.805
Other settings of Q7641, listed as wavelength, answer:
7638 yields 9.72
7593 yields 9.809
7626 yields 9.585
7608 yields 9.84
